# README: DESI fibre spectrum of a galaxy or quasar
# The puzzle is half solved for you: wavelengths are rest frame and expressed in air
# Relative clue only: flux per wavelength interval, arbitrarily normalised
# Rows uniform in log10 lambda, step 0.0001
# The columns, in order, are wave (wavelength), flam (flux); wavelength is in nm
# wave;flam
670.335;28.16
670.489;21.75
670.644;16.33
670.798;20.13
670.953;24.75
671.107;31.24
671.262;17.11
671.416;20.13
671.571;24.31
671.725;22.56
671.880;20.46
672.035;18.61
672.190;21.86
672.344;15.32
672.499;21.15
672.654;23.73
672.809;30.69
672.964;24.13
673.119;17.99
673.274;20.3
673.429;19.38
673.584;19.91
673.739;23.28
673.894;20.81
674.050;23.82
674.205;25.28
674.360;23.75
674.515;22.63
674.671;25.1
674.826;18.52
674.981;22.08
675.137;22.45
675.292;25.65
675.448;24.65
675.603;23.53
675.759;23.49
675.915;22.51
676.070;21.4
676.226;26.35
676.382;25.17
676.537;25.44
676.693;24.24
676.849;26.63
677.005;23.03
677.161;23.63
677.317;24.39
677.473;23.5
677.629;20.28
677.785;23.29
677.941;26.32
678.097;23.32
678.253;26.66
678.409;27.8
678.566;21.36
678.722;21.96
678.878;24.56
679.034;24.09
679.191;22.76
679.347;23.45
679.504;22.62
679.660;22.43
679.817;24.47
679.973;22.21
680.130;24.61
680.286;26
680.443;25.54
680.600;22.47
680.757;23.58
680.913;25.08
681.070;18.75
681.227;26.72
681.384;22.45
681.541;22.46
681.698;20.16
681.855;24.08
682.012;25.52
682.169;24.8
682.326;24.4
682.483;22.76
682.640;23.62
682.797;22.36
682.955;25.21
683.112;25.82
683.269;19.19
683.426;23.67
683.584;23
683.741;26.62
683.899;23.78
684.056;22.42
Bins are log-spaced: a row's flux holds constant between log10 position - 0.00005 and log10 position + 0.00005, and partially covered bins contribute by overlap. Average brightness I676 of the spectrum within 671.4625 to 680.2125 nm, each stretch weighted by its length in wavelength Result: 23.1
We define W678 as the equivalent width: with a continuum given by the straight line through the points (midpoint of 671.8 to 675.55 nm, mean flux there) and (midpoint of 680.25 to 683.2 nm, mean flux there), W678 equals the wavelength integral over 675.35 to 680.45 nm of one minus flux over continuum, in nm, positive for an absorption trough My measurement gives -0.221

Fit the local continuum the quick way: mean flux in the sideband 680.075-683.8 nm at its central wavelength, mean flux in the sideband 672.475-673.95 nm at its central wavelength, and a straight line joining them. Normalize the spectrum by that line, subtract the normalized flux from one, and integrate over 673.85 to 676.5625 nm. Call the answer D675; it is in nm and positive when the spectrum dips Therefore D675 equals -0.11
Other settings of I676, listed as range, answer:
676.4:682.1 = 23.8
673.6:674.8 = 23.1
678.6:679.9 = 23.2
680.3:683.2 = 23.7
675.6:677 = 24.3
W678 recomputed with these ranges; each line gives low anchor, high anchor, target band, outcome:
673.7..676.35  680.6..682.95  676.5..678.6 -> -0.09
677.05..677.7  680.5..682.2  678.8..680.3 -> -0.03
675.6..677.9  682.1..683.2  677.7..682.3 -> 0.04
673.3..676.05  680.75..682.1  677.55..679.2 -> -0.07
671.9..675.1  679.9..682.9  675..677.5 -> -0.18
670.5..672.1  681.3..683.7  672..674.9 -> 0.00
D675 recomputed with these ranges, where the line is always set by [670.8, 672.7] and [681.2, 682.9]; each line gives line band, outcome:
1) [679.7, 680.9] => -0.05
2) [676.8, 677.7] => -0.03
